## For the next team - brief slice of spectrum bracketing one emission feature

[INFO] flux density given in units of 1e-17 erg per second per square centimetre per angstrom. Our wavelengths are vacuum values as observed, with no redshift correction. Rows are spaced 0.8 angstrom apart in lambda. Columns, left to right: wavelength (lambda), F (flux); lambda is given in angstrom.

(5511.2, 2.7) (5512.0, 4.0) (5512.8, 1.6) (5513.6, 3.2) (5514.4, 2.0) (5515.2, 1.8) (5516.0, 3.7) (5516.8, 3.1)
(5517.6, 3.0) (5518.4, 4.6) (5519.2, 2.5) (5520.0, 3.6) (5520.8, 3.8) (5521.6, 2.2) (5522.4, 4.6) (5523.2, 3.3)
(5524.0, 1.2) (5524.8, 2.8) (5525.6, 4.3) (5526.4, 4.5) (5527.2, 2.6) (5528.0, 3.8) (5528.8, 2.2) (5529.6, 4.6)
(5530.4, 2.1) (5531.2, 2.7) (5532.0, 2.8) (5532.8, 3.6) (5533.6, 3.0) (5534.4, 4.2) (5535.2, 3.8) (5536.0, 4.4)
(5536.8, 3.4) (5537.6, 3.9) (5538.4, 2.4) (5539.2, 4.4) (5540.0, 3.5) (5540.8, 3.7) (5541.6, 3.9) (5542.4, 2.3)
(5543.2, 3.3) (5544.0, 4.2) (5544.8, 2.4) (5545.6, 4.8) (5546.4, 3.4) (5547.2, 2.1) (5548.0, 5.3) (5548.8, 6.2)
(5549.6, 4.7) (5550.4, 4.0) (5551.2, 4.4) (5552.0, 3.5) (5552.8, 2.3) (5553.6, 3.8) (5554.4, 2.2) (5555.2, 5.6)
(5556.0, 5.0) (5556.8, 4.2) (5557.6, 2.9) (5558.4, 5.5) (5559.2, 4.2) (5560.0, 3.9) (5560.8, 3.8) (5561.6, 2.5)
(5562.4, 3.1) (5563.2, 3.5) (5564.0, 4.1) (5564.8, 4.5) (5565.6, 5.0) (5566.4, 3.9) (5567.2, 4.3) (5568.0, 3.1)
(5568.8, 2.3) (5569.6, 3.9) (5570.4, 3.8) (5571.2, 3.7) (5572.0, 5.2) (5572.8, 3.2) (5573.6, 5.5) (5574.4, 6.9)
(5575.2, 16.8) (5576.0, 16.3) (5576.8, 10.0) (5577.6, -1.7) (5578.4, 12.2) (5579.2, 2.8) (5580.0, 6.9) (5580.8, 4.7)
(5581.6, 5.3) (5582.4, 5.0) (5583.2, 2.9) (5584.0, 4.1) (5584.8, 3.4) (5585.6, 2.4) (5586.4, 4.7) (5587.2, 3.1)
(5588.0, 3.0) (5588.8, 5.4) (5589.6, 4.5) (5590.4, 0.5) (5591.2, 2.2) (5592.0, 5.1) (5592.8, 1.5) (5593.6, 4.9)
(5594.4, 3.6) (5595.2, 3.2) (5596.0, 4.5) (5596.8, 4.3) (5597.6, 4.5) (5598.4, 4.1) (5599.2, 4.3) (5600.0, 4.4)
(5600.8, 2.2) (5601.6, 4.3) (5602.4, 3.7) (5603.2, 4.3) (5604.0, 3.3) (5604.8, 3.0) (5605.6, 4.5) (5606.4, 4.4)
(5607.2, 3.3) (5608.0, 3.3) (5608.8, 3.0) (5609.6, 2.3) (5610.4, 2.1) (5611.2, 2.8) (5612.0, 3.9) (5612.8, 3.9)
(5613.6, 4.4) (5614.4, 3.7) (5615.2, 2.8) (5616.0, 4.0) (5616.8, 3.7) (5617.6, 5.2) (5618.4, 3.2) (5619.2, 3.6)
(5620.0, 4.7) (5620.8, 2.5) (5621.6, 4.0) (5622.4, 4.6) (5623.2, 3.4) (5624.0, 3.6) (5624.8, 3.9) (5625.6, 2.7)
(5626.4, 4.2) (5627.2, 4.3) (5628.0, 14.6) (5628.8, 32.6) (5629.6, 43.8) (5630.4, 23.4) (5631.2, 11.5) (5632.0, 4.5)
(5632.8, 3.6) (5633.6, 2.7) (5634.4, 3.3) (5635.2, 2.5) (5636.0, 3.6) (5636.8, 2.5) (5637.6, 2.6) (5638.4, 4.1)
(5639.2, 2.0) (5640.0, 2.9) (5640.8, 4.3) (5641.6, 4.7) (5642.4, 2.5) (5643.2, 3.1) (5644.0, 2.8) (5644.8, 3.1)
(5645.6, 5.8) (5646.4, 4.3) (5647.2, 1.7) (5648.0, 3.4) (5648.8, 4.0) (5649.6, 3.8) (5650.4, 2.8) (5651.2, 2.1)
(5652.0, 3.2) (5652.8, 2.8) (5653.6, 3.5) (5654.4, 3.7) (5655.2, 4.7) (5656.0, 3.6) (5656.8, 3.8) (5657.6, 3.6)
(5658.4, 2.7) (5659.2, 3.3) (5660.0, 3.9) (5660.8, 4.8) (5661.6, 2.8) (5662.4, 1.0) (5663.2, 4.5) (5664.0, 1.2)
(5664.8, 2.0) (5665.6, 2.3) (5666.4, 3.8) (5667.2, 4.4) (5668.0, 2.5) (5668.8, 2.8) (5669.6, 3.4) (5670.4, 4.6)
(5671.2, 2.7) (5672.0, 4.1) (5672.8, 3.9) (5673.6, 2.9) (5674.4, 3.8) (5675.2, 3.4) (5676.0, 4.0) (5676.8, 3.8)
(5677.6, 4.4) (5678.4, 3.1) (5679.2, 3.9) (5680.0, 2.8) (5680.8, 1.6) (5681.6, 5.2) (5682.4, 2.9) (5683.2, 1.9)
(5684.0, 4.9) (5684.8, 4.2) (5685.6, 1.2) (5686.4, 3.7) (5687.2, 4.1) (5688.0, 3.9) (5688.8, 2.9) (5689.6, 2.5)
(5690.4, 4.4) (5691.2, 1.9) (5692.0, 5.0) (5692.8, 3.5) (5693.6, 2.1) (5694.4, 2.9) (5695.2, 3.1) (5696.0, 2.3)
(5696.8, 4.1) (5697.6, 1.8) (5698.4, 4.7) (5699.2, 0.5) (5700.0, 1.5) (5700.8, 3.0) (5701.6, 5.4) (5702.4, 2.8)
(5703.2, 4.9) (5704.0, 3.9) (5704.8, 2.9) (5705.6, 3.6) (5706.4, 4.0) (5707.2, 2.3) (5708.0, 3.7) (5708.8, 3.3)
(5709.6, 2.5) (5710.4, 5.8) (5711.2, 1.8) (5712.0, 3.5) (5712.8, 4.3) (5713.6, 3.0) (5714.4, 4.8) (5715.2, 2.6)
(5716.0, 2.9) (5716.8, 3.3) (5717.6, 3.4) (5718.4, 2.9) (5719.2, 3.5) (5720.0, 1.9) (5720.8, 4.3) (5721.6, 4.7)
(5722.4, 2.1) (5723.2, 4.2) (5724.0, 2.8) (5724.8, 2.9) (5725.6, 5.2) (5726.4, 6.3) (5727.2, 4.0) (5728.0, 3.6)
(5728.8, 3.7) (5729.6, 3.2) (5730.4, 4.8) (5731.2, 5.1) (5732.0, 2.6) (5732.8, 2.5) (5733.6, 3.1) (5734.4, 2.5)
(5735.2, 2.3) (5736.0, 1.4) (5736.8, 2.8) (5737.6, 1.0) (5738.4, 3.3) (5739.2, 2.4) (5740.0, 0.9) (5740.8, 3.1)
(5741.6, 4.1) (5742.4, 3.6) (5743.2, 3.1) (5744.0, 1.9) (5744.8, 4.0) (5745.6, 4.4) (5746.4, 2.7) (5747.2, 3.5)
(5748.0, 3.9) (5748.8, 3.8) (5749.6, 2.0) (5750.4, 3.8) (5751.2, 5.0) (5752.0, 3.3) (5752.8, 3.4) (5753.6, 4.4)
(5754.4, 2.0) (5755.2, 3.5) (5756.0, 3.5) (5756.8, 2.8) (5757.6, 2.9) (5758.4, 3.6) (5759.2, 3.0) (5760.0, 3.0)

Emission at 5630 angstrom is [O III] 5007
